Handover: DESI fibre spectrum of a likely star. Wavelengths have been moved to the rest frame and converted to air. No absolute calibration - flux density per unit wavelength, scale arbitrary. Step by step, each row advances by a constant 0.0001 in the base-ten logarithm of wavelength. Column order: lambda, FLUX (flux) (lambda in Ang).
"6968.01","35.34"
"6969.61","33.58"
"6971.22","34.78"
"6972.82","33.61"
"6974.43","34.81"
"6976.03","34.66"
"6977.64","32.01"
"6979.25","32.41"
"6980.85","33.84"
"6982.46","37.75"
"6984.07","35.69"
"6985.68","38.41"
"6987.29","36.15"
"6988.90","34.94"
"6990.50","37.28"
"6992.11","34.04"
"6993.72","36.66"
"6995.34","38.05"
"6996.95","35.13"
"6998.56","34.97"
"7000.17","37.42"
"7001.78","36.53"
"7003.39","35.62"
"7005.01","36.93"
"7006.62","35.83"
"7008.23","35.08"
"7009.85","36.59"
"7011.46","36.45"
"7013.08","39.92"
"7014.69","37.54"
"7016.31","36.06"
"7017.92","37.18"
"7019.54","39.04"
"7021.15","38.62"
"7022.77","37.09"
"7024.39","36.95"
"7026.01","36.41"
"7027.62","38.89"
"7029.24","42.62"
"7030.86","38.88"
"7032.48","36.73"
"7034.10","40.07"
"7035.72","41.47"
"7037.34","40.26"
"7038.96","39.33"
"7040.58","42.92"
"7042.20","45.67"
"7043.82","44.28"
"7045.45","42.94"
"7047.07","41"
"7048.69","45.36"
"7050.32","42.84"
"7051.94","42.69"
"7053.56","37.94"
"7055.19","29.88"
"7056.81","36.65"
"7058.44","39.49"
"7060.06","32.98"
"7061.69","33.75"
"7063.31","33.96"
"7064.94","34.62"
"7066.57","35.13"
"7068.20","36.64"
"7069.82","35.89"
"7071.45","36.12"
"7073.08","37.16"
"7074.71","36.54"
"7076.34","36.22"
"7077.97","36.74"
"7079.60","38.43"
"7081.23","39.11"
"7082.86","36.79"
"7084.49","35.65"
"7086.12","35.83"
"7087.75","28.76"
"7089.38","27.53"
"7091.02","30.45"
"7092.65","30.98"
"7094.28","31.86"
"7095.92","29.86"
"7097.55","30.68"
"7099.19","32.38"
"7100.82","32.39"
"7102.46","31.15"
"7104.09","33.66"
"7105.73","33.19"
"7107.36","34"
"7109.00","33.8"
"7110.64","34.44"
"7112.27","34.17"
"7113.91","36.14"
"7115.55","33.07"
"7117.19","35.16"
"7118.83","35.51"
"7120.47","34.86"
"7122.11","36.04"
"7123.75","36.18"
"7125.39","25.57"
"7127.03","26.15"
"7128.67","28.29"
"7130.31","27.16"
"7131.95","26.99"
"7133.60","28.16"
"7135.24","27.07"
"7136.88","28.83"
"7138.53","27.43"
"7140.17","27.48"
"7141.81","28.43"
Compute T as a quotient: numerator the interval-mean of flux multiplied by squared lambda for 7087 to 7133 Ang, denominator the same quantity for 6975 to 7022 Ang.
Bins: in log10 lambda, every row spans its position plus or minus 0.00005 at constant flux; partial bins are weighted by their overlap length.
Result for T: 0.9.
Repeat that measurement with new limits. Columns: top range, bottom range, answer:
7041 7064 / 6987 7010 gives 1.11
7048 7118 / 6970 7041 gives 0.97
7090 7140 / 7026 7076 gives 0.83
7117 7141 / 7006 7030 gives 0.82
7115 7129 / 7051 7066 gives 0.92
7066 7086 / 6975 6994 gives 1.07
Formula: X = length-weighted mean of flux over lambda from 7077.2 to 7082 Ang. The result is 38.1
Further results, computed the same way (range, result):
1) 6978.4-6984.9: 34.9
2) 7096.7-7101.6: 31.8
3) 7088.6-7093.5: 29.7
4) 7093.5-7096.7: 30.8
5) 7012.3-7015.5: 38.8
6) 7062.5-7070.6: 35.3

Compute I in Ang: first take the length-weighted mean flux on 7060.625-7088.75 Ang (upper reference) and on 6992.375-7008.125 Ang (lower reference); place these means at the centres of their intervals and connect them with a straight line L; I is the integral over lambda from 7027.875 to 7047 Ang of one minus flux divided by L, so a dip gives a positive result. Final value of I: -2.9 Ang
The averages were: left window 36.2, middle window 41.3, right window 35.7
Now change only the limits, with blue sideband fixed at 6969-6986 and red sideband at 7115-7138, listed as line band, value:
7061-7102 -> -3.0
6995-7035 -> -4.6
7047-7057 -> -2.1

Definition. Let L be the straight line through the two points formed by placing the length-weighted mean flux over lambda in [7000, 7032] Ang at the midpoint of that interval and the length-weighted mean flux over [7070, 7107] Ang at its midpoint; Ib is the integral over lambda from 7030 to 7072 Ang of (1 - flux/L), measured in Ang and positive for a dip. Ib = -3.61 Ang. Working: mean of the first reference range 37.5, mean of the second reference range 33.7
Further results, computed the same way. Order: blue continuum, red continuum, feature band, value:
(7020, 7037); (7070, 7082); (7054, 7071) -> 1.2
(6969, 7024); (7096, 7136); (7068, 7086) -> -1.9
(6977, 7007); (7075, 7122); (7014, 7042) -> -3.1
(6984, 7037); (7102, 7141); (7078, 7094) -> -0.2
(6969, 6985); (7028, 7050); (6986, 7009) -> 0.4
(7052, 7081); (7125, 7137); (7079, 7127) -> -3.5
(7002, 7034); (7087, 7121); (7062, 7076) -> -0.5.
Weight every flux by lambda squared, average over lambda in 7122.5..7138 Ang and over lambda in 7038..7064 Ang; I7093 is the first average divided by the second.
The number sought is 0.7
